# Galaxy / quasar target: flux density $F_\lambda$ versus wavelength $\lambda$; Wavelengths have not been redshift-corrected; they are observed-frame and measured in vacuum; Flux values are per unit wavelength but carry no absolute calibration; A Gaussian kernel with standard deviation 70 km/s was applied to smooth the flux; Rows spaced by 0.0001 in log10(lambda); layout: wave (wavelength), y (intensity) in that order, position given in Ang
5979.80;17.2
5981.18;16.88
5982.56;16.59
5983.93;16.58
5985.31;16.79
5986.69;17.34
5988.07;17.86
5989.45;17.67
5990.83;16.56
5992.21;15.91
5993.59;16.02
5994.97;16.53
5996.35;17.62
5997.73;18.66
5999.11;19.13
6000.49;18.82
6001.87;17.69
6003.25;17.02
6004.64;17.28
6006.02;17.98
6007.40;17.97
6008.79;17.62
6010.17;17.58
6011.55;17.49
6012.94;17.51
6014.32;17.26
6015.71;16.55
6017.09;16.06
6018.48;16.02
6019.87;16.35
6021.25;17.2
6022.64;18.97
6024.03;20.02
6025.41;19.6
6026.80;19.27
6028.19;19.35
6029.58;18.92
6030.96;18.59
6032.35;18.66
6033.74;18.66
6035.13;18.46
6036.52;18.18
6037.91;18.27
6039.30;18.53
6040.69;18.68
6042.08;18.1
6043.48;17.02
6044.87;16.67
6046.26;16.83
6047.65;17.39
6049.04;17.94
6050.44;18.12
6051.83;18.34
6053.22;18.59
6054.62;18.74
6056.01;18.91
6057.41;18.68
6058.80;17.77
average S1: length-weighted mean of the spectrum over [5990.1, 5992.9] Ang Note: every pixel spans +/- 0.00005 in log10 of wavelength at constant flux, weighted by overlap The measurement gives 16.2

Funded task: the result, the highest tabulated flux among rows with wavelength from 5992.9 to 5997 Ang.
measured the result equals 17.62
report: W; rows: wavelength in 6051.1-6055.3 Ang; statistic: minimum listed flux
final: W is 18.34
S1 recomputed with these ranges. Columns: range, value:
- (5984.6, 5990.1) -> 17.4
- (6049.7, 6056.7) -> 18.5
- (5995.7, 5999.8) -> 18.5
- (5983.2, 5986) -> 16.7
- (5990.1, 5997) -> 16.5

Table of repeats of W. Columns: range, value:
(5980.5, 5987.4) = 16.58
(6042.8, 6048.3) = 16.67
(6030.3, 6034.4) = 18.59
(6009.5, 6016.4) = 16.55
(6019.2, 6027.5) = 16.35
